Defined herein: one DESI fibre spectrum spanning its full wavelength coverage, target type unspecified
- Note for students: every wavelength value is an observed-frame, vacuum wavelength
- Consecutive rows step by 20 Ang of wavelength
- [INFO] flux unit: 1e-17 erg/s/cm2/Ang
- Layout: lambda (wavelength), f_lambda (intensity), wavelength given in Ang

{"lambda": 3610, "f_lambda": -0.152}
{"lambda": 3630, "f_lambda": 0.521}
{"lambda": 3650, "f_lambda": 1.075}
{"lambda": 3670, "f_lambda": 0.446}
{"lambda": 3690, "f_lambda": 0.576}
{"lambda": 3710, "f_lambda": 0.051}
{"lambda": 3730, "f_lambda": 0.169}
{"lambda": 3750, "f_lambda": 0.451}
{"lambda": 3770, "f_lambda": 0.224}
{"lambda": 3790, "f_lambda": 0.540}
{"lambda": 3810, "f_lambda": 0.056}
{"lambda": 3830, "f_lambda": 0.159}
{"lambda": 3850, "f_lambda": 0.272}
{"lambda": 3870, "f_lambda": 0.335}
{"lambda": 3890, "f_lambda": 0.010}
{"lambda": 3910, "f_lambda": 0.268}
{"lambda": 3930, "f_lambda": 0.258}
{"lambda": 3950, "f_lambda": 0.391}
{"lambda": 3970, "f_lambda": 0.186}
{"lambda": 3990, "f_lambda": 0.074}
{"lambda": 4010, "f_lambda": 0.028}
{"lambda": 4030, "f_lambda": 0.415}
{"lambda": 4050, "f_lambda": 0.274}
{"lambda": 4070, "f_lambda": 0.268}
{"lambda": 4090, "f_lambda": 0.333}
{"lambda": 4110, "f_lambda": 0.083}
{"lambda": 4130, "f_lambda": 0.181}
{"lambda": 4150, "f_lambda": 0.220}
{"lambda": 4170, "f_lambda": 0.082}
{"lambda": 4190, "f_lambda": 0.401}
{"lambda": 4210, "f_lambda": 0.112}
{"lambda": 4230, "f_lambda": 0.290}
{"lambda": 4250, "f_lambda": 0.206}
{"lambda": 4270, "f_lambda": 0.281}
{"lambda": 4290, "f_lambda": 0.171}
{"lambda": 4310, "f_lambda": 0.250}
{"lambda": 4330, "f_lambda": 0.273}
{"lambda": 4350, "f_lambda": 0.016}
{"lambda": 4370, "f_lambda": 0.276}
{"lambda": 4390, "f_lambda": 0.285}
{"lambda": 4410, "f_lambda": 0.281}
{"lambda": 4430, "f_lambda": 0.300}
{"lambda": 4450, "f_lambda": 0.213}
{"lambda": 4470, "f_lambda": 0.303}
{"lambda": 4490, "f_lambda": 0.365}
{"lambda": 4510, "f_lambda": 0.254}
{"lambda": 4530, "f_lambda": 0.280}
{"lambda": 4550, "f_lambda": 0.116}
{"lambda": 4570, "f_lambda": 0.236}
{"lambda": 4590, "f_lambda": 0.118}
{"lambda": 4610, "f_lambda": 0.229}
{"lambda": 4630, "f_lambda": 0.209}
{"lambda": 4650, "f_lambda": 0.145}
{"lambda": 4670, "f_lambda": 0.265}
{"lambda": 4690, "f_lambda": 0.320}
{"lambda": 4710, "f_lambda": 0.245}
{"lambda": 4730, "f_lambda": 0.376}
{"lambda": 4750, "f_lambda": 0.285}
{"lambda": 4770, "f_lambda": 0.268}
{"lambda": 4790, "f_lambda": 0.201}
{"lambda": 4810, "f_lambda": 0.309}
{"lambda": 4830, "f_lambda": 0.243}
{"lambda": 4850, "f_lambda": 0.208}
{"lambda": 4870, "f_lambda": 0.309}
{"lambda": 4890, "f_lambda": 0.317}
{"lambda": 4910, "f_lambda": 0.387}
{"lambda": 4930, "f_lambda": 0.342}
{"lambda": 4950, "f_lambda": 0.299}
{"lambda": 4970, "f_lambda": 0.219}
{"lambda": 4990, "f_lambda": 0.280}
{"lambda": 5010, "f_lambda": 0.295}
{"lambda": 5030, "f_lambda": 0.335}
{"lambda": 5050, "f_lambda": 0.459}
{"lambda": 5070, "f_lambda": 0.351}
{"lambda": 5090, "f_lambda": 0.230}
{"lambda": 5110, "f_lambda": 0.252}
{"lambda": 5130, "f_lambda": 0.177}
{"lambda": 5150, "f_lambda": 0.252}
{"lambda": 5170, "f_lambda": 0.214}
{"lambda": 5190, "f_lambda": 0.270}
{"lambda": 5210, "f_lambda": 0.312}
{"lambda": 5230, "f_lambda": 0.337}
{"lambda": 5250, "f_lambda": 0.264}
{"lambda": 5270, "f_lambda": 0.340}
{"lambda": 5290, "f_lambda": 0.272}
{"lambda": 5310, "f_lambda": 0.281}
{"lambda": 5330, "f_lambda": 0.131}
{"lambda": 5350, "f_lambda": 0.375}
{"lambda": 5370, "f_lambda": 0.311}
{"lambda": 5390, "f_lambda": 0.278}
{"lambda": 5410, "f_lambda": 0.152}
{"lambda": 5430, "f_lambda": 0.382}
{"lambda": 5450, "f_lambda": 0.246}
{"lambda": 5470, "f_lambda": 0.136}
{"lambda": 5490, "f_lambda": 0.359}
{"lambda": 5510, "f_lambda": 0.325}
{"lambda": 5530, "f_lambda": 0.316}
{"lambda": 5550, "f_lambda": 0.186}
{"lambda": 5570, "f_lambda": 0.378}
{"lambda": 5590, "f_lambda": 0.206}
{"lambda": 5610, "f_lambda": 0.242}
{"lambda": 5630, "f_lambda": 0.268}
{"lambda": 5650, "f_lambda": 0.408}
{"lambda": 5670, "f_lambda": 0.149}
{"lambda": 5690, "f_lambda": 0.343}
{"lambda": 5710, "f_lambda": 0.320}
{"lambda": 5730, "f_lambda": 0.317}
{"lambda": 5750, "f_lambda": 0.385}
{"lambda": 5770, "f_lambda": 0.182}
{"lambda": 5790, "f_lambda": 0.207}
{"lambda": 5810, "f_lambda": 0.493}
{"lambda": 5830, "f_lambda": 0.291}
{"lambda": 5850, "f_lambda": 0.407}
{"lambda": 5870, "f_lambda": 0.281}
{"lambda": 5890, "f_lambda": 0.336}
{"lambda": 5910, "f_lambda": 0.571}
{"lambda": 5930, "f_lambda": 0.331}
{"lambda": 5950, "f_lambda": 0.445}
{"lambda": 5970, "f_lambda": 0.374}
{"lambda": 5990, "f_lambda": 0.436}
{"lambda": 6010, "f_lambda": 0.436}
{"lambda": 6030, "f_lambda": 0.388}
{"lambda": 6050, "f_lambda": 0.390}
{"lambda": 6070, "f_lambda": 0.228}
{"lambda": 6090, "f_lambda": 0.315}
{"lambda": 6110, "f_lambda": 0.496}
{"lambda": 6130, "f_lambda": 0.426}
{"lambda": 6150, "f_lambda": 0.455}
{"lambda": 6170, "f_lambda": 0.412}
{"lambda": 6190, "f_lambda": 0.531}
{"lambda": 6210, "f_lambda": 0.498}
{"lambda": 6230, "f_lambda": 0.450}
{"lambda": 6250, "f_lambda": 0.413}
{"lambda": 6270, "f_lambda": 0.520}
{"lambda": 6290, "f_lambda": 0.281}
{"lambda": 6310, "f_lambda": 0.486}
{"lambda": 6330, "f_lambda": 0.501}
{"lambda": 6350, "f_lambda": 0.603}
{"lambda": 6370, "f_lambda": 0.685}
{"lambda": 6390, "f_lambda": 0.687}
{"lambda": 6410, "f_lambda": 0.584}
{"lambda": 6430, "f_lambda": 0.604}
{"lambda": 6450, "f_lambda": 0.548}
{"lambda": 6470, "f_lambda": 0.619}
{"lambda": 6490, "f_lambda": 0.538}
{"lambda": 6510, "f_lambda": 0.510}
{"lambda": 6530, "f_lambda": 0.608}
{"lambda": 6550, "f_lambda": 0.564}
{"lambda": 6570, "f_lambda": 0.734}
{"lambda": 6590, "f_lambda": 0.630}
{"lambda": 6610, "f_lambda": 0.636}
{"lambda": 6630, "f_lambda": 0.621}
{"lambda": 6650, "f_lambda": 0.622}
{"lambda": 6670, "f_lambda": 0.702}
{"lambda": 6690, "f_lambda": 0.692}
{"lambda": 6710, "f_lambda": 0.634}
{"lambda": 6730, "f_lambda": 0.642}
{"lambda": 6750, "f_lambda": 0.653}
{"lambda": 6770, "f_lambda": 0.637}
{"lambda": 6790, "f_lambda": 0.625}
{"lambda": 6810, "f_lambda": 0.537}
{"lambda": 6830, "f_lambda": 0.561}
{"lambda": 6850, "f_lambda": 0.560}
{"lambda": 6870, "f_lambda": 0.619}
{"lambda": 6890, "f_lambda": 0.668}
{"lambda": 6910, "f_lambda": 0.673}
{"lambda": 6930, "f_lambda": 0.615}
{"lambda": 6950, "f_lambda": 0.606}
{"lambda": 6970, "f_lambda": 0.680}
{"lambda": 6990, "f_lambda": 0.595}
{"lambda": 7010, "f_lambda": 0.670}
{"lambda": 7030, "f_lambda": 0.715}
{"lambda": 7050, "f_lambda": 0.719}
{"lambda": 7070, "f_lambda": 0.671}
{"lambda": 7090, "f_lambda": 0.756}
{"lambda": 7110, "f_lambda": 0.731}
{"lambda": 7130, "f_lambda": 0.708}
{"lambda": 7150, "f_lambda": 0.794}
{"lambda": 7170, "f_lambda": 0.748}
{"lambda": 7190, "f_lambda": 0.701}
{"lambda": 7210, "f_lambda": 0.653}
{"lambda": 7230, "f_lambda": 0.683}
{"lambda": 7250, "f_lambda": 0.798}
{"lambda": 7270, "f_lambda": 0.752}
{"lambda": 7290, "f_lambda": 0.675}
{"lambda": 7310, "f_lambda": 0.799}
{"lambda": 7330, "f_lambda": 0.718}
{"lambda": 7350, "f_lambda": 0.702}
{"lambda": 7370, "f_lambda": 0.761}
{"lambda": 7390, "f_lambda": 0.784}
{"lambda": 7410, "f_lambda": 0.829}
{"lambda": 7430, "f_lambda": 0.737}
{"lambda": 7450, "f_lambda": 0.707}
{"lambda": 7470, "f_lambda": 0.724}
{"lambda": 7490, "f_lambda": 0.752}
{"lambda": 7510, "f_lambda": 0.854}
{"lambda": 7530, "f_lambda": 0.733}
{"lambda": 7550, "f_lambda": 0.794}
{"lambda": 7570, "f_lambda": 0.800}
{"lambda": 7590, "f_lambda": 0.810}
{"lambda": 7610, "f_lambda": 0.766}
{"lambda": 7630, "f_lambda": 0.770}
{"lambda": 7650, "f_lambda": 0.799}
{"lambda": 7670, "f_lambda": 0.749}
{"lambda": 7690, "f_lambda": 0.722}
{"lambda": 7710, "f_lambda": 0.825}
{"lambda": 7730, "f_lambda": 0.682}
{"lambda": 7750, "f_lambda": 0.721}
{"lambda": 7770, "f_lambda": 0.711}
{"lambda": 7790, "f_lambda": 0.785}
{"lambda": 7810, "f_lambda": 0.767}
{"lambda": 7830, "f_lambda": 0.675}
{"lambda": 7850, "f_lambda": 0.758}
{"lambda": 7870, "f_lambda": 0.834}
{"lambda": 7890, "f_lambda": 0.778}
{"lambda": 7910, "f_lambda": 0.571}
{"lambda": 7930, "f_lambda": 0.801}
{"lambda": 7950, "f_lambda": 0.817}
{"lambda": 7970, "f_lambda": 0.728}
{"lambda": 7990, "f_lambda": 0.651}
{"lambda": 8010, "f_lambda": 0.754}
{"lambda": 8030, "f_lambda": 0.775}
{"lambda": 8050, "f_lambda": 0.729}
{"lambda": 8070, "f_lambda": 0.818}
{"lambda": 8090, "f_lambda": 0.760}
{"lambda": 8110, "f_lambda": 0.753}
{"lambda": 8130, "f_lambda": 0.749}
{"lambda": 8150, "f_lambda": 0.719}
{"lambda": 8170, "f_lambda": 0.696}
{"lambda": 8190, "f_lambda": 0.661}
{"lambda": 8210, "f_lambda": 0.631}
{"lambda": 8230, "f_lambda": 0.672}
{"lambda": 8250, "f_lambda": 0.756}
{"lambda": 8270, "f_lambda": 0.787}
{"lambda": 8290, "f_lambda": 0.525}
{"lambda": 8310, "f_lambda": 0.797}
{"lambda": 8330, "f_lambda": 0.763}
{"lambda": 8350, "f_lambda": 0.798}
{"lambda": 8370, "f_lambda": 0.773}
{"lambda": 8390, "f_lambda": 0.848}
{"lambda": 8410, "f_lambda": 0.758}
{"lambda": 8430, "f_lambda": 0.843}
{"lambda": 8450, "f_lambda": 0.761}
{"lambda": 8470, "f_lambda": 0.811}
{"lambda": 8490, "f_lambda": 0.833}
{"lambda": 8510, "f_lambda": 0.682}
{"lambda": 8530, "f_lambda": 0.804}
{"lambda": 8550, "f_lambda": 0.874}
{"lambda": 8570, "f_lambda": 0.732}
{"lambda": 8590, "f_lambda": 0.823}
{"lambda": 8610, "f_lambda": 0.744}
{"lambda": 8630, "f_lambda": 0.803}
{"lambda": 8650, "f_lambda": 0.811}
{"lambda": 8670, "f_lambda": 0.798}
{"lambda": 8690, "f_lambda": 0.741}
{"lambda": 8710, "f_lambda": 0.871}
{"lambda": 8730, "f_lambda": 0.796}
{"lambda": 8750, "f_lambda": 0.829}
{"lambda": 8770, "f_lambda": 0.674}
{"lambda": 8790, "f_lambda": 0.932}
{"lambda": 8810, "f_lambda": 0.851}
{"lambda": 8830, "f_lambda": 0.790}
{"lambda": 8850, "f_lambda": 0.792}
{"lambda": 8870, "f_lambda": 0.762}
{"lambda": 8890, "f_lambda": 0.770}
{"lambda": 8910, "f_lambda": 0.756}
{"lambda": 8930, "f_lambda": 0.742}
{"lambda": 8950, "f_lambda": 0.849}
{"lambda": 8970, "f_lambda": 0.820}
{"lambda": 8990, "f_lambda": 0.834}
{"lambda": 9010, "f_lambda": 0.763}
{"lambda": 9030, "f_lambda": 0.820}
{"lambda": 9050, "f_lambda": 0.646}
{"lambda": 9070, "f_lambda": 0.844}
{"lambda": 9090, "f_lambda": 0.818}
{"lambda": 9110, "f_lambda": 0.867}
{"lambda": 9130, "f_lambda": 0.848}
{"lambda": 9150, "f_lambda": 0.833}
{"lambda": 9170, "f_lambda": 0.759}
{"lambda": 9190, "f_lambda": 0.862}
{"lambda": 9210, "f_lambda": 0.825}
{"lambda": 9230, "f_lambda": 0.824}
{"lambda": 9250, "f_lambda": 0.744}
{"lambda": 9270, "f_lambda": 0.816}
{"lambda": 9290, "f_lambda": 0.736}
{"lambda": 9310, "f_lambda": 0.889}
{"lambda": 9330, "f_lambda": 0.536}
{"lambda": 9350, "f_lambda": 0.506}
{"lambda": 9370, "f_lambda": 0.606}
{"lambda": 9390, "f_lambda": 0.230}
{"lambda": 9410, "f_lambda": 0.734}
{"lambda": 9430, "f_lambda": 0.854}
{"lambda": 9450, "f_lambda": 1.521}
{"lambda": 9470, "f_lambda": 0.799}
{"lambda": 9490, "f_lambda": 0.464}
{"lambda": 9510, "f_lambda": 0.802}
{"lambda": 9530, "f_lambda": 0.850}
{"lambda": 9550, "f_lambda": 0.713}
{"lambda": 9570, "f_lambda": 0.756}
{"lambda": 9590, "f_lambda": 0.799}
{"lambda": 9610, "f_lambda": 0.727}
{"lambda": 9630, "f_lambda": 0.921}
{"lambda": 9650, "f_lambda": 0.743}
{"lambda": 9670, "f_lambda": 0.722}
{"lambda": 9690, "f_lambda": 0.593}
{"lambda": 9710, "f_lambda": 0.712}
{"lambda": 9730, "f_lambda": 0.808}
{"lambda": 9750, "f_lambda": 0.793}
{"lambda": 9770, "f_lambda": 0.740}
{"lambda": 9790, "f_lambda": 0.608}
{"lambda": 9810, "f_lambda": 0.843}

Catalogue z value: 0.59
